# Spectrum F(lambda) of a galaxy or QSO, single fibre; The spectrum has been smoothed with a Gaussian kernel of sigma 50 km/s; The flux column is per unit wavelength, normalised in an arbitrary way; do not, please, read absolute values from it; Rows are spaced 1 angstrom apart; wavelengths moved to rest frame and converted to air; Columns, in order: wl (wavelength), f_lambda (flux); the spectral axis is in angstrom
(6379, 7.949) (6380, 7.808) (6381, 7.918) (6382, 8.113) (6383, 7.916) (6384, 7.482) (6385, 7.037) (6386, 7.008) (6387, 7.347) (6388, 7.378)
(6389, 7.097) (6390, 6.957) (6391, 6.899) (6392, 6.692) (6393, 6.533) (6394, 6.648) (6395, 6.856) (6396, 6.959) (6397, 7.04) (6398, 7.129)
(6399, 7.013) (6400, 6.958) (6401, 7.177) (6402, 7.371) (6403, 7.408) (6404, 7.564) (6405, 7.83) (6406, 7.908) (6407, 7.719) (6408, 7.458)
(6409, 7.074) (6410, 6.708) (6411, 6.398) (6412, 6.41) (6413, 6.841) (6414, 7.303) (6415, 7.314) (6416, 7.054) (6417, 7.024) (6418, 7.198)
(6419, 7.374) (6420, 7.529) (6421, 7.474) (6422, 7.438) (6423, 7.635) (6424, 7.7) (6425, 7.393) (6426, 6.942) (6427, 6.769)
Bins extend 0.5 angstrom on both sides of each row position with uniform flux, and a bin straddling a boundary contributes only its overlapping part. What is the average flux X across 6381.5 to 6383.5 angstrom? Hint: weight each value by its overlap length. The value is 8.01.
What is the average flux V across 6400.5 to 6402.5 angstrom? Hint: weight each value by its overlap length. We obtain 7.27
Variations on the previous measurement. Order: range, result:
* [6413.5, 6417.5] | 7.17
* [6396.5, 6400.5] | 7.04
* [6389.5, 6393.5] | 6.77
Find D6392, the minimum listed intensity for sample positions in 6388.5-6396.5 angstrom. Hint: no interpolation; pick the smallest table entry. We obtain 6.533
